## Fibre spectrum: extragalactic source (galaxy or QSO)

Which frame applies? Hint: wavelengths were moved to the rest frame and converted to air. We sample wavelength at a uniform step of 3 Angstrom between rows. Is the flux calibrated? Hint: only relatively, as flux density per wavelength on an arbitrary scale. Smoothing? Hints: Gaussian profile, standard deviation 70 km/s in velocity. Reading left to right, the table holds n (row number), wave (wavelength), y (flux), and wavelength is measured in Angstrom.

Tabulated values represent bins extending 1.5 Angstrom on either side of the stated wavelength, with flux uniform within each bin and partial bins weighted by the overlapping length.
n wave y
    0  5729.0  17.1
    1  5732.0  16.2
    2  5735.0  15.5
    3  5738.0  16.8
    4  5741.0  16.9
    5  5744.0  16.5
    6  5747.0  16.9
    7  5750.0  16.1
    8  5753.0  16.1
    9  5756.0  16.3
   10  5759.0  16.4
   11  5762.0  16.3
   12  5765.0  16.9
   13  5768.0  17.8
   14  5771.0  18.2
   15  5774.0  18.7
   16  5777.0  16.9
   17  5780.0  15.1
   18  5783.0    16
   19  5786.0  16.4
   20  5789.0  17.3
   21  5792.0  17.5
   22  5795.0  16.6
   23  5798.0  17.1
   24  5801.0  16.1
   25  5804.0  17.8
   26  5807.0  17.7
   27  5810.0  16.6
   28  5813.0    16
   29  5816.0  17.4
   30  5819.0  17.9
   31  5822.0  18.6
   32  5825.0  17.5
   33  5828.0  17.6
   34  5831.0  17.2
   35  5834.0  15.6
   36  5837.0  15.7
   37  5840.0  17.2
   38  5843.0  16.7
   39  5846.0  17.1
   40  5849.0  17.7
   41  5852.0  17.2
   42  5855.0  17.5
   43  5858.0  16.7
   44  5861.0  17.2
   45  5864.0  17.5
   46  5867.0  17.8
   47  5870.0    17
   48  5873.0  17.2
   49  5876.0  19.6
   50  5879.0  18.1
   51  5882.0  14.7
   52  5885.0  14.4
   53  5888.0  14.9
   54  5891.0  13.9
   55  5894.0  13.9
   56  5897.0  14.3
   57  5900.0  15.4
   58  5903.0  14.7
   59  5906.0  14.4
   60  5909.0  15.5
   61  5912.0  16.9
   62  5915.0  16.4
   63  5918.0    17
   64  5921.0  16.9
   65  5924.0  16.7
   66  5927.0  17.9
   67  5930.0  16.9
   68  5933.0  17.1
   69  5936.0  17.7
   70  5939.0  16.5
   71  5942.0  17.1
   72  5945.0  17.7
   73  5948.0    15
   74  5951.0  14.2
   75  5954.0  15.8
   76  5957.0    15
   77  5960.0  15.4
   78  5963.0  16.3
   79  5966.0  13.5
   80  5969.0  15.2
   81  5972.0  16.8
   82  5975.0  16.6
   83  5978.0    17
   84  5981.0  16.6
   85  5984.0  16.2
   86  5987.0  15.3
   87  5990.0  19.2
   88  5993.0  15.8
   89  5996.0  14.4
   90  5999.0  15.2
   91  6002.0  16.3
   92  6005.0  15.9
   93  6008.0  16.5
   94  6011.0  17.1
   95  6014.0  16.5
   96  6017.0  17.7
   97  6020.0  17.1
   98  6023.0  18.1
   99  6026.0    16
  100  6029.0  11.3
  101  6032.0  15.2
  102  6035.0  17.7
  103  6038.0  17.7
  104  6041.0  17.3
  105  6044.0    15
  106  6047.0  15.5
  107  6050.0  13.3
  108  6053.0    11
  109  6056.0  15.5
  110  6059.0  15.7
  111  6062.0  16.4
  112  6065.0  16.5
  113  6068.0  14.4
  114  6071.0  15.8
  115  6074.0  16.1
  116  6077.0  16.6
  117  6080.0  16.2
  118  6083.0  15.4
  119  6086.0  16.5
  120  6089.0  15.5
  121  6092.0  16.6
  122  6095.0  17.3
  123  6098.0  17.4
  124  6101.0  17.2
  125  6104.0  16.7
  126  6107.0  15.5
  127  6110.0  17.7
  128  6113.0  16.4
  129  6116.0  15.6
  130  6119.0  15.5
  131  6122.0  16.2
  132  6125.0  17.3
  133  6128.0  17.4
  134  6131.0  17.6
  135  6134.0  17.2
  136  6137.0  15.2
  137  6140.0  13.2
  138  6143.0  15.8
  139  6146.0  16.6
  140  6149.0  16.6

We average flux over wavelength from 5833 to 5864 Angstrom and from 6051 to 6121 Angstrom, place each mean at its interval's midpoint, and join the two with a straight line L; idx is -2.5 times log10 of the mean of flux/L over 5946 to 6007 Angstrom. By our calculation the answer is 0.04 mag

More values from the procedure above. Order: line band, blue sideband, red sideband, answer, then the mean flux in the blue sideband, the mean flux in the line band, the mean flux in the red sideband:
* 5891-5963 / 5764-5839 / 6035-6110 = 0.037 mag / 17.1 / 16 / 16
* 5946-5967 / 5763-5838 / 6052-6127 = 0.096 mag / 17.1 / 15.1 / 16.1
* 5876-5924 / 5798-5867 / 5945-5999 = 0.061 mag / 17.1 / 15.6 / 15.8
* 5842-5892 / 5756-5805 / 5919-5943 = 0.014 mag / 16.9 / 16.8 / 17.1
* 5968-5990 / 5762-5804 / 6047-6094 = -0.036 mag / 17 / 16.5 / 15.5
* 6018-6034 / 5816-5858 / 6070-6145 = 0.061 mag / 17.2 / 15.7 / 16.3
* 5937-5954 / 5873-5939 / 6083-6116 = 0.005 mag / 16.1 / 16.1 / 16.6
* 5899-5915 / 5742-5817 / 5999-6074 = 0.058 mag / 16.8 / 15.5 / 15.8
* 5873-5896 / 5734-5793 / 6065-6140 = 0.059 mag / 16.7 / 15.7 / 16.3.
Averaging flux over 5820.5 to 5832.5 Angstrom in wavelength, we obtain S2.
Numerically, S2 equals 17.7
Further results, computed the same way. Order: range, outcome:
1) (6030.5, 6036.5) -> 16.4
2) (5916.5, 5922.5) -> 16.9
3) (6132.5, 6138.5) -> 16.2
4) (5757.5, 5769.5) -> 16.8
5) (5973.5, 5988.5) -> 16.3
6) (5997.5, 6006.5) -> 15.8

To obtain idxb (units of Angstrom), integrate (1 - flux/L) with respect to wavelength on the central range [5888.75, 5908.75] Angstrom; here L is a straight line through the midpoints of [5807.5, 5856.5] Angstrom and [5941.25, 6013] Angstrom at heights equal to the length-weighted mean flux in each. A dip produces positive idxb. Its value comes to 2.5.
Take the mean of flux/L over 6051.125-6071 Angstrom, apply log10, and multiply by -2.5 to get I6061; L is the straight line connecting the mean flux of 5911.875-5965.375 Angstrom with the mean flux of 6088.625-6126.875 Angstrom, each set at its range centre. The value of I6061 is 0.11 mag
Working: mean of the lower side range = 16.4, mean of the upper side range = 16.6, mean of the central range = 15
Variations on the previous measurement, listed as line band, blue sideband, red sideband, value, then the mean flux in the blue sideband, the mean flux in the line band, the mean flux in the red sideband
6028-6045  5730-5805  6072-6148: 0.04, 16.7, 15.8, 16.3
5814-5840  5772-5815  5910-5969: -0.03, 16.9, 17.2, 16.3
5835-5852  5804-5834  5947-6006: 0.01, 17.3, 16.9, 15.8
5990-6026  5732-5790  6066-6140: -0.01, 16.7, 16.5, 16.3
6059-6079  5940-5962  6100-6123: 0.02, 15.8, 16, 16.3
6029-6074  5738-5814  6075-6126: 0.08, 16.8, 15.4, 16.4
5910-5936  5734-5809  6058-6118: -0.03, 16.8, 17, 16.3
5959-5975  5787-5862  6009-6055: 0.04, 17.1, 15.6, 15.8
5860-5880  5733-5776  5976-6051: -0.08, 16.8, 17.8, 16.2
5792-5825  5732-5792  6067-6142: -0.04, 16.7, 17.2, 16.3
